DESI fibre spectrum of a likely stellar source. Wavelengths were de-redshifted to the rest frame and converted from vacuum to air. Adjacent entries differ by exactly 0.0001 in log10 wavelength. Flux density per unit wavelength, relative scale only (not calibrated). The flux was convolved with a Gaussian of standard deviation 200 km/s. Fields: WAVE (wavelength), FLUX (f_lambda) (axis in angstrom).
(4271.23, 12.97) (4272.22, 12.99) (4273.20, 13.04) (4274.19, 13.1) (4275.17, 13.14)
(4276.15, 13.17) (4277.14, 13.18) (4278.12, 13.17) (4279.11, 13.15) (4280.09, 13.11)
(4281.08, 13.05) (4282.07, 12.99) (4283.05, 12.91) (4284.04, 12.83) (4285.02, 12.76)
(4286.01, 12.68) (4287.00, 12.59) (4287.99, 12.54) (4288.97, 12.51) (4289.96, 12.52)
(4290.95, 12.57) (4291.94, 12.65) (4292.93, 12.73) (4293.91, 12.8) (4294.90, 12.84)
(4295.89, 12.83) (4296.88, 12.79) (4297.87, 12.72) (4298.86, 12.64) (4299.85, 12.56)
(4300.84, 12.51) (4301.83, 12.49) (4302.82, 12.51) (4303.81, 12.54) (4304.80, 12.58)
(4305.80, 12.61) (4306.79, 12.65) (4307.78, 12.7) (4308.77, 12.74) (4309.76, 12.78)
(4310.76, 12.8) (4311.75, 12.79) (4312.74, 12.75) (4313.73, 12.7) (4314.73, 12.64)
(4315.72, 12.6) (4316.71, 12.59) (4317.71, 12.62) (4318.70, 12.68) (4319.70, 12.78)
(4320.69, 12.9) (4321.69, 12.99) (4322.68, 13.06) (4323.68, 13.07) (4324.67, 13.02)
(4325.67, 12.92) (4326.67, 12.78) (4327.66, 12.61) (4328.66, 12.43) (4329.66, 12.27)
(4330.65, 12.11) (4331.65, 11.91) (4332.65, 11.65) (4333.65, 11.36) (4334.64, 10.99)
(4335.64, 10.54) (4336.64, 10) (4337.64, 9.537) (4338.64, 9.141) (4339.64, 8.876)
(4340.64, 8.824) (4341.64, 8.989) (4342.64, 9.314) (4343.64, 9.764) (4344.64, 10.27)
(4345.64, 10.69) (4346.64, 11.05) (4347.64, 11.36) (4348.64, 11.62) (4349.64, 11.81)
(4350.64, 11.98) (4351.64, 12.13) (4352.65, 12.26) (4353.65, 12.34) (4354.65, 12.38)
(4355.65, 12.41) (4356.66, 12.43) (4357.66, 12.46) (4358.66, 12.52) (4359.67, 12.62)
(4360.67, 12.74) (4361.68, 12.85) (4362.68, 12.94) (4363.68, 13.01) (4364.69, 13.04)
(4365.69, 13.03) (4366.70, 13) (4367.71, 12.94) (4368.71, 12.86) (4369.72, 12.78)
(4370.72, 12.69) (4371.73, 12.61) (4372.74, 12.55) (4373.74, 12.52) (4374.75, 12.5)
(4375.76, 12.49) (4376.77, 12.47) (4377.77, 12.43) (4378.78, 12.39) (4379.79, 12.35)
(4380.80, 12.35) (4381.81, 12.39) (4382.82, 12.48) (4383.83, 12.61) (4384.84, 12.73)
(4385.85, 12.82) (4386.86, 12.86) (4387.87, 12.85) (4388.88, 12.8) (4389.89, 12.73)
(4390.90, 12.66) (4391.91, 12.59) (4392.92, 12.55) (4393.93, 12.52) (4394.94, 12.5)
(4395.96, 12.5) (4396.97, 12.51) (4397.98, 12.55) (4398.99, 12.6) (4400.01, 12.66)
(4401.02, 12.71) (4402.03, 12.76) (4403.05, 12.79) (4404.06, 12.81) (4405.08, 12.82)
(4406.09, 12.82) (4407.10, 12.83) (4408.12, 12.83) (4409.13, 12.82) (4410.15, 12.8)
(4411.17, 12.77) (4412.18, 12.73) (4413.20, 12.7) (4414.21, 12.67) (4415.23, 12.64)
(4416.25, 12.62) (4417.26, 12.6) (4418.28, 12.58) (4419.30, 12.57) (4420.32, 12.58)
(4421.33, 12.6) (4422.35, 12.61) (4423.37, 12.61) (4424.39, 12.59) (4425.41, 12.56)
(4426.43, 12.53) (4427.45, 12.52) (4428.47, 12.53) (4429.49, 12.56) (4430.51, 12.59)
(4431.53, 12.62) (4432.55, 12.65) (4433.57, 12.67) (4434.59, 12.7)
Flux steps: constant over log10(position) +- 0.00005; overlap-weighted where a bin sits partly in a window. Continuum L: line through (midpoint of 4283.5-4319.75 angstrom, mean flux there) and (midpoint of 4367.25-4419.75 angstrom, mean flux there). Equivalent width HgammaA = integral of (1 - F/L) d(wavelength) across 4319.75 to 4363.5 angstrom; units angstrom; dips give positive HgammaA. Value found 3.49 angstrom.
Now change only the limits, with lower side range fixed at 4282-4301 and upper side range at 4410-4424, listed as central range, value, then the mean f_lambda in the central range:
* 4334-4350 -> 3.2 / 10.2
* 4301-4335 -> 0.4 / 12.6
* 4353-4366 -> 0.0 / 12.7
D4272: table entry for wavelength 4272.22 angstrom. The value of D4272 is 12.99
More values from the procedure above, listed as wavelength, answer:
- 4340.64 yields 8.824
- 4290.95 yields 12.57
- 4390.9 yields 12.66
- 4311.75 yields 12.79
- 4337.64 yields 9.537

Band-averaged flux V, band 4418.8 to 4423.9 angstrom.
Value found 12.6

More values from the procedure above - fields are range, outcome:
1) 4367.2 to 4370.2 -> 12.8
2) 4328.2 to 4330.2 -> 12.4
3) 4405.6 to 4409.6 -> 12.8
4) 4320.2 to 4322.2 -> 12.9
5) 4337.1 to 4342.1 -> 9.07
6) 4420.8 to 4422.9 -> 12.6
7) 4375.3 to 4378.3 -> 12.5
